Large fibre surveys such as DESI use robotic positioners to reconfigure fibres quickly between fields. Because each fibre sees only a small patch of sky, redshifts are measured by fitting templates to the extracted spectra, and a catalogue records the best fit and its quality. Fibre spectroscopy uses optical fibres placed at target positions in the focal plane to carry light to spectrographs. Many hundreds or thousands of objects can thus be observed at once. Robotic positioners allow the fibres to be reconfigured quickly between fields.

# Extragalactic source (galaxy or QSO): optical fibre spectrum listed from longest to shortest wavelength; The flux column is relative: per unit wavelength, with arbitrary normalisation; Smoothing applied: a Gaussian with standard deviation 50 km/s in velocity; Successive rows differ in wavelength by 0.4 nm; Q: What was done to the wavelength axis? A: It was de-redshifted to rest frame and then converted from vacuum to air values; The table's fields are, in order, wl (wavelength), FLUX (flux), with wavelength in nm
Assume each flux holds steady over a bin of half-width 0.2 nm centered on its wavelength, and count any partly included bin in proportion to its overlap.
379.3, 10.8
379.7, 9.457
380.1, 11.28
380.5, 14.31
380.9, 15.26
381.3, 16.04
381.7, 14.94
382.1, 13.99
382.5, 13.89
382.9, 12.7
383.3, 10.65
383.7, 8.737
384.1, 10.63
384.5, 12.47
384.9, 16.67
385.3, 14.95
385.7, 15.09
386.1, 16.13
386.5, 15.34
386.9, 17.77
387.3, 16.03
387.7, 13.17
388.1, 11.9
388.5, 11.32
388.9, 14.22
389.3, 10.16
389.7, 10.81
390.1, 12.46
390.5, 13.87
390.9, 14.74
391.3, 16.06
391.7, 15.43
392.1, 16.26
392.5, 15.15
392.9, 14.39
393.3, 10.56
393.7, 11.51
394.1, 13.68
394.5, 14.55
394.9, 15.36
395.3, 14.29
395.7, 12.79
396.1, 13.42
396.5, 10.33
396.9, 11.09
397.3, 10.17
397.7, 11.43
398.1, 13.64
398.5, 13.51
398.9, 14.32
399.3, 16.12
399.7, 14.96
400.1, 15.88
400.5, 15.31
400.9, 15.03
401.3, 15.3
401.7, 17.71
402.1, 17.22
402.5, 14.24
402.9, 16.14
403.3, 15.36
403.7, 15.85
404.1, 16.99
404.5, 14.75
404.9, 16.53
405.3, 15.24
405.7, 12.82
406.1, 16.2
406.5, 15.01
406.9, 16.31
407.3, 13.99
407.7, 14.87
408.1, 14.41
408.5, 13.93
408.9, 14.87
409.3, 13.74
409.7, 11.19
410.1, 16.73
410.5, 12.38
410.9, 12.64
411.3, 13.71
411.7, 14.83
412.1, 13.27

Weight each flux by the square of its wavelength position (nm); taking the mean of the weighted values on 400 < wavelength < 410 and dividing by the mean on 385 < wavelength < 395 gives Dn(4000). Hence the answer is 1.16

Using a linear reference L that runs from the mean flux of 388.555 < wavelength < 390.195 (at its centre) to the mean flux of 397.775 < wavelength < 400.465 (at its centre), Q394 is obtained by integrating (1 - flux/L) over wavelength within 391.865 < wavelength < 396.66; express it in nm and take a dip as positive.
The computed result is -0.13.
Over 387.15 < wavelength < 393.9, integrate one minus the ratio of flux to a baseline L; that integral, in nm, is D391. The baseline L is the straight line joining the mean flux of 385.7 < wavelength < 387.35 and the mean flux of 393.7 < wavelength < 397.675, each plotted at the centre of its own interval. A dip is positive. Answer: 0.57 nm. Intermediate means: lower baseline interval 16.2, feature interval 13.4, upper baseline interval 12.7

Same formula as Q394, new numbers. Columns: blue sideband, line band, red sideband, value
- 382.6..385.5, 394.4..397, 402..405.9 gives 0.19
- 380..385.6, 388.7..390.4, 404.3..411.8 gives 0.20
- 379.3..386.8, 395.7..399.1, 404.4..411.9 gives 0.42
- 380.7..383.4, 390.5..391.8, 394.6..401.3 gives -0.13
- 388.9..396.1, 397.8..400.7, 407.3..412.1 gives -0.20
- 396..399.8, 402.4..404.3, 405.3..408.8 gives -0.25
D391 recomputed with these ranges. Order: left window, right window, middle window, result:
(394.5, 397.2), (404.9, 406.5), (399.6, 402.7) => -0.375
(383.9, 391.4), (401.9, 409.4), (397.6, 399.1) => 0.134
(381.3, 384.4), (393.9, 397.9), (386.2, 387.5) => -0.395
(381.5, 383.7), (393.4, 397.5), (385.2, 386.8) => -0.347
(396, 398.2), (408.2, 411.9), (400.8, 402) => -0.383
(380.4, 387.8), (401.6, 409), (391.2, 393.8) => 0.072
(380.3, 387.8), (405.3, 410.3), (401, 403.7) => -0.280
